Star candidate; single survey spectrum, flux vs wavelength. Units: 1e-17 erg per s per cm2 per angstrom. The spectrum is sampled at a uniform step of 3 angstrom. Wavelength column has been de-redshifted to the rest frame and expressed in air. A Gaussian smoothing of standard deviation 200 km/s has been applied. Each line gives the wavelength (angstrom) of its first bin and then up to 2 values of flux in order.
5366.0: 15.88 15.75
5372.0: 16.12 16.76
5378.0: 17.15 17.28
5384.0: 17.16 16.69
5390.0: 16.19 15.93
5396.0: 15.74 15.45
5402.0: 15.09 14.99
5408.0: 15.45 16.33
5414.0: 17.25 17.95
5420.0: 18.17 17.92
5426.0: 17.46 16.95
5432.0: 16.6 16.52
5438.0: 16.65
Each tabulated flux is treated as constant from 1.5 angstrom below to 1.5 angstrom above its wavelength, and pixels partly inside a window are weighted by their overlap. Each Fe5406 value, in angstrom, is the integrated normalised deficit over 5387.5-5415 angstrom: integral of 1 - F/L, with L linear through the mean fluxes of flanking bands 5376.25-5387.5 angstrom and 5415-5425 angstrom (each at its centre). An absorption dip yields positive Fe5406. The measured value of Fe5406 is 2.7 angstrom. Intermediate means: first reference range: 17.1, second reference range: 17.9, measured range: 15.8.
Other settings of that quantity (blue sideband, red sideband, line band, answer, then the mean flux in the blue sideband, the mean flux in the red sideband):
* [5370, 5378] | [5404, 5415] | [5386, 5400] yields 0.2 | 16.5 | 16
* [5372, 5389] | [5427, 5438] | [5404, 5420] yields 0.2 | 16.9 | 16.7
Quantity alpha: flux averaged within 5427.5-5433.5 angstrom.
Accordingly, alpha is 16.8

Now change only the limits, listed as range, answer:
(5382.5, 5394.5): 16.5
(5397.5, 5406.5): 15.2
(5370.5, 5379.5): 16.7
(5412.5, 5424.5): 17.8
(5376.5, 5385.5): 17.2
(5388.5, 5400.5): 15.8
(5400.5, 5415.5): 15.8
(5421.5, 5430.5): 17.4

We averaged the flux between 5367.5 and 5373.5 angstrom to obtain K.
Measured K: 15.9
